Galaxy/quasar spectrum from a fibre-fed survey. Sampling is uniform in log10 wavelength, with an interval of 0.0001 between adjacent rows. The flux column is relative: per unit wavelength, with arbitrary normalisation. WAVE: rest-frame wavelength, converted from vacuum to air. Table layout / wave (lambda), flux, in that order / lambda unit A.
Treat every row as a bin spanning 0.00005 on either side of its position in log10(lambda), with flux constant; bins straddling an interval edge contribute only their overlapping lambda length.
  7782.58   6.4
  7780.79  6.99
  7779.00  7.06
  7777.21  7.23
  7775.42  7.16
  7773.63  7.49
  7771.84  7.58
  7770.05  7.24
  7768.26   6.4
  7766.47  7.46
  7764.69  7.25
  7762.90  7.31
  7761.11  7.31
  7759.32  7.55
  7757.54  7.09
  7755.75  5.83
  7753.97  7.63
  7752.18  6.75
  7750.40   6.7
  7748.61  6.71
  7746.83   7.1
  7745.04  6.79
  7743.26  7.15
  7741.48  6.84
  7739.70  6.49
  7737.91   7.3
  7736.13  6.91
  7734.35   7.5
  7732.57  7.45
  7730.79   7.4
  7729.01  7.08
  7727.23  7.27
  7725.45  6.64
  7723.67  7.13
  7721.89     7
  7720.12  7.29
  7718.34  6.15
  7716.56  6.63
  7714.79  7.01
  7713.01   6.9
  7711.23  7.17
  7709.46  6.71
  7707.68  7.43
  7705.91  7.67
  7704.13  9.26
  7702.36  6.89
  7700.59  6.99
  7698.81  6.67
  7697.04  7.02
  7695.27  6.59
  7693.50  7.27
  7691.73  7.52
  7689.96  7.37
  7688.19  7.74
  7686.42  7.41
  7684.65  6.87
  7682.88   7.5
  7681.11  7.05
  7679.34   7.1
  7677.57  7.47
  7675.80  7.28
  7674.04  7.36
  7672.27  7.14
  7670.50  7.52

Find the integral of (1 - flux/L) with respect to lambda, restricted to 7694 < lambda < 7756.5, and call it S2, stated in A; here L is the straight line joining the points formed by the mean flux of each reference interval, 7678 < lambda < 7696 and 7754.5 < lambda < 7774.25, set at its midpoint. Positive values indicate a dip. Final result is 1.4 A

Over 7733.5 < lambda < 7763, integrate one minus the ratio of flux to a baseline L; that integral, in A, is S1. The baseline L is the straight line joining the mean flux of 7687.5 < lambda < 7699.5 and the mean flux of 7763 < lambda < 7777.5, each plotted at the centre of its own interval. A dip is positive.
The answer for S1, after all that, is 0.9 A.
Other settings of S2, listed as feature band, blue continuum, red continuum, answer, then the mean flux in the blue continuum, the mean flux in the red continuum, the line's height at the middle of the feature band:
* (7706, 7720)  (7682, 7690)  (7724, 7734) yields 0.6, 7.38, 7.18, 7.26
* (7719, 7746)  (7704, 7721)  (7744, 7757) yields -0.5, 7.13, 6.8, 6.95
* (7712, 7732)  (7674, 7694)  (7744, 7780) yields 0.7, 7.33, 7.08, 7.21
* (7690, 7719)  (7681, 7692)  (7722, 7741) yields 0.5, 7.36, 7.1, 7.26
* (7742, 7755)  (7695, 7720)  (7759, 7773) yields 0.4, 7.1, 7.25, 7.21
